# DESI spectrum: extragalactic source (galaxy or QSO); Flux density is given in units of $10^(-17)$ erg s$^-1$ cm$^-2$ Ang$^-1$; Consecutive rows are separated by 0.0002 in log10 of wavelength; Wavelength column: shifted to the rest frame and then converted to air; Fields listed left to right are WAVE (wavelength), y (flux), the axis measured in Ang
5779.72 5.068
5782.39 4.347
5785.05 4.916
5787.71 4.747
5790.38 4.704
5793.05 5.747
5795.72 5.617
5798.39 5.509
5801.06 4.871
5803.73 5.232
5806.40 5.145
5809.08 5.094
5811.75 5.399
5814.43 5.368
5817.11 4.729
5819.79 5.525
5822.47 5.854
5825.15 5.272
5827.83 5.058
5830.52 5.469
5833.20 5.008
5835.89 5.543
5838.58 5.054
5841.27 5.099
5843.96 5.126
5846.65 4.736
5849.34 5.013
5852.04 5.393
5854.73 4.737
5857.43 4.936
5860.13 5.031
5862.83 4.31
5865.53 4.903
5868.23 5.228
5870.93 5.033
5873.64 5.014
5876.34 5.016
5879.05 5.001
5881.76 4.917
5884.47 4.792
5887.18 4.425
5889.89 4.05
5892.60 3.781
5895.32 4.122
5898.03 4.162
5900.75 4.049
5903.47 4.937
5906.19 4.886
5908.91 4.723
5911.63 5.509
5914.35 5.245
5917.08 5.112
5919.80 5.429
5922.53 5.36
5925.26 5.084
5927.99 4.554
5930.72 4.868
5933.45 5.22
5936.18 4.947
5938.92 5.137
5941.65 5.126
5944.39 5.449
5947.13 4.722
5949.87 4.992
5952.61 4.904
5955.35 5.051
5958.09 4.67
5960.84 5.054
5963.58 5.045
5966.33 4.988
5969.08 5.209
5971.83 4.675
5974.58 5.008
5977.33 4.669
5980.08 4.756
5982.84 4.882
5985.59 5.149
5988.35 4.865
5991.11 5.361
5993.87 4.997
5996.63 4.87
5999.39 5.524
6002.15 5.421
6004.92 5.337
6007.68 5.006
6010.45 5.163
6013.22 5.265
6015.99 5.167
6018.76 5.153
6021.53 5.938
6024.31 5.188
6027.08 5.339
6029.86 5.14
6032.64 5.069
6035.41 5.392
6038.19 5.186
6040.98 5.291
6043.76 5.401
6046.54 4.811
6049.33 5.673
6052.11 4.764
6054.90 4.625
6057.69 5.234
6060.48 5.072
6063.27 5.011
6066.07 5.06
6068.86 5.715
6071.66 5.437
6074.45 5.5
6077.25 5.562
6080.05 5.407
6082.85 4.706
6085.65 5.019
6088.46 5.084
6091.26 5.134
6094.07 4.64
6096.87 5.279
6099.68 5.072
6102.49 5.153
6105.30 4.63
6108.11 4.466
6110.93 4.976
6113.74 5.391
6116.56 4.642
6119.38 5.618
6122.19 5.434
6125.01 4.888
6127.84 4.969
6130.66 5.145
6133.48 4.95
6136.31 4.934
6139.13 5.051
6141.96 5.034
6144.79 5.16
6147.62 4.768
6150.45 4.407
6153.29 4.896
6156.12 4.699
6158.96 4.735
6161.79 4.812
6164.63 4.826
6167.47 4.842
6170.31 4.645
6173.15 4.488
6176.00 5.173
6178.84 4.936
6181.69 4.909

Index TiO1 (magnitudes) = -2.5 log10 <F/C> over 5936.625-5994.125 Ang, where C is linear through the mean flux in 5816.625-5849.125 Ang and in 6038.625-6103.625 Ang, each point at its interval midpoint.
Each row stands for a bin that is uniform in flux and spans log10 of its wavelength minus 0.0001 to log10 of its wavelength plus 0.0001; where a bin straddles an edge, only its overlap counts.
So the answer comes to 0.04 mag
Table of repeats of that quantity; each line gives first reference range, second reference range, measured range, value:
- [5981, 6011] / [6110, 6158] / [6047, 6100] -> -0.020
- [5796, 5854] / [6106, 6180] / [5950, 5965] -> 0.031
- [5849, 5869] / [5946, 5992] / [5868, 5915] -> 0.054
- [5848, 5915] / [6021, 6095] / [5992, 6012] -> -0.029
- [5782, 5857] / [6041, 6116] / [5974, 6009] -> 0.012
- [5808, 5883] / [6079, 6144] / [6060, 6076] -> -0.058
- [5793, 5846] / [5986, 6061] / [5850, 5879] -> 0.061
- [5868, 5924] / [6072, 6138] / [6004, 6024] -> -0.070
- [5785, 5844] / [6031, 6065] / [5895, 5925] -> 0.062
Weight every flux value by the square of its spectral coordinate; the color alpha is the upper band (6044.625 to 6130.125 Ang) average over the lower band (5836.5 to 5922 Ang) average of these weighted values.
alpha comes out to 1.13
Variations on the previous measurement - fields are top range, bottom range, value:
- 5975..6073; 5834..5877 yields 1.09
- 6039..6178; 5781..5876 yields 1.08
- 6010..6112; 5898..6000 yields 1.07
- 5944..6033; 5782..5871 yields 1.05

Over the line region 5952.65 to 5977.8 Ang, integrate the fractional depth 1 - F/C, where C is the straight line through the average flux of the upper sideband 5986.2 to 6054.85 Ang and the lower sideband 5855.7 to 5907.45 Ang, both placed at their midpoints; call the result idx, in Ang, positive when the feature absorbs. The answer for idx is 0.3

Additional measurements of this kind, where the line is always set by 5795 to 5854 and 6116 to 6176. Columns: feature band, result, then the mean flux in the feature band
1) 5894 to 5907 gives 1.9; 4.41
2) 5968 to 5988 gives 0.7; 4.9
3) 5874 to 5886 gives 0.6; 4.93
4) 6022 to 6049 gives -1.2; 5.24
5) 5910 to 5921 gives -0.4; 5.31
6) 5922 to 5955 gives 0.6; 5.02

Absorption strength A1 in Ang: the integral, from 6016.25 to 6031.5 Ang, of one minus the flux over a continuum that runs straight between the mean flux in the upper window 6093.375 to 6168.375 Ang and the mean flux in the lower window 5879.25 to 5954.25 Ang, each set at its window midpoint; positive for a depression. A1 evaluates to -1.4 Ang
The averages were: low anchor 4.84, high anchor 4.95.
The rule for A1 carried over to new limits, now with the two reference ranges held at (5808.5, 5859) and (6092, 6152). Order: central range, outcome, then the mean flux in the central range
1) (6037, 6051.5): -0.61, 5.25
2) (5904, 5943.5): 0.24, 5.09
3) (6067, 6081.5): -1.42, 5.51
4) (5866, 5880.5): 0.30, 5.05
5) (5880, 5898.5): 2.87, 4.34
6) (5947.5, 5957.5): 0.33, 4.93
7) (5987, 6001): -0.16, 5.13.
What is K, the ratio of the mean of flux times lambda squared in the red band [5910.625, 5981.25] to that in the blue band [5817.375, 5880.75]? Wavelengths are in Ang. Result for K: 1.0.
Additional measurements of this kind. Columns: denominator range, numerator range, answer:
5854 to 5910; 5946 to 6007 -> 1.11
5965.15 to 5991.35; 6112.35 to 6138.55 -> 1.09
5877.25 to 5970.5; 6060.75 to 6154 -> 1.11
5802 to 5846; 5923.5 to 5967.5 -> 0.99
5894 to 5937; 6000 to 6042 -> 1.12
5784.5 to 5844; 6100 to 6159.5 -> 1.05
